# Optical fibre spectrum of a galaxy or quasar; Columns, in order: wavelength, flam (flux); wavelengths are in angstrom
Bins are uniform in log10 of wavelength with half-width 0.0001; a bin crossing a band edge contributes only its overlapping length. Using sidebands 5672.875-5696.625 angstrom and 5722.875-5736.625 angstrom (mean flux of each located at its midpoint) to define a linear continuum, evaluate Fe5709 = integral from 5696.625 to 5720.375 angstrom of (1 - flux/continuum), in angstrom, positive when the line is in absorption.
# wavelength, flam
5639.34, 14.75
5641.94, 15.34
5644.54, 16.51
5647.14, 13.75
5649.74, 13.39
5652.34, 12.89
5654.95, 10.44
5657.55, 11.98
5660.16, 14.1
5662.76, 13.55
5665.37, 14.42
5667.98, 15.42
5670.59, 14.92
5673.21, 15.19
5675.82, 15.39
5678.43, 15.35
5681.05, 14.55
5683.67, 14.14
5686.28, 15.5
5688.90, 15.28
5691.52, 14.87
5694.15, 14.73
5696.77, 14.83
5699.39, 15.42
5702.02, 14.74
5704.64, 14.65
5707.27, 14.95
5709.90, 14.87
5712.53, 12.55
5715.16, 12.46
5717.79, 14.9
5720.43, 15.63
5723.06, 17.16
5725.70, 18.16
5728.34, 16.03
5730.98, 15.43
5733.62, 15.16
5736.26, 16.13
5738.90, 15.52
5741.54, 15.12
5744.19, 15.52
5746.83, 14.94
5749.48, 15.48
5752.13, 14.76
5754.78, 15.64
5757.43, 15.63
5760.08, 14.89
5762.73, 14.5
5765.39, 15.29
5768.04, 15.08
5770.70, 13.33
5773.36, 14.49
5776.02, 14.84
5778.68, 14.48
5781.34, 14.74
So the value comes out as 1.9 angstrom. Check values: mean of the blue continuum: 15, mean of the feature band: 14.4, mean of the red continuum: 16.3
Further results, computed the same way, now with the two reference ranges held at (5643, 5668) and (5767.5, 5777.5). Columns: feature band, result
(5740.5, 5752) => -0.8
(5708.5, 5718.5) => 0.2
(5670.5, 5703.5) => -2.9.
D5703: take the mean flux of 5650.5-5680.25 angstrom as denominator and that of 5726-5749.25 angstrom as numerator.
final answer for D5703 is 1.12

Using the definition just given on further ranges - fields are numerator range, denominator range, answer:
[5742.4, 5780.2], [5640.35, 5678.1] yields 1.06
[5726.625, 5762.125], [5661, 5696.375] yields 1.04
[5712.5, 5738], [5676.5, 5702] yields 1.04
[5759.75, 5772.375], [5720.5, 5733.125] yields 0.89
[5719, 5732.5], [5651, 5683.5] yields 1.17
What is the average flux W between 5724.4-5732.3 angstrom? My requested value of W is 16.5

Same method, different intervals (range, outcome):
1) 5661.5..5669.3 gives 14.5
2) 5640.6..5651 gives 14.7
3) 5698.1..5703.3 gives 15.1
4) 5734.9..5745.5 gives 15.6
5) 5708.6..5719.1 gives 13.7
